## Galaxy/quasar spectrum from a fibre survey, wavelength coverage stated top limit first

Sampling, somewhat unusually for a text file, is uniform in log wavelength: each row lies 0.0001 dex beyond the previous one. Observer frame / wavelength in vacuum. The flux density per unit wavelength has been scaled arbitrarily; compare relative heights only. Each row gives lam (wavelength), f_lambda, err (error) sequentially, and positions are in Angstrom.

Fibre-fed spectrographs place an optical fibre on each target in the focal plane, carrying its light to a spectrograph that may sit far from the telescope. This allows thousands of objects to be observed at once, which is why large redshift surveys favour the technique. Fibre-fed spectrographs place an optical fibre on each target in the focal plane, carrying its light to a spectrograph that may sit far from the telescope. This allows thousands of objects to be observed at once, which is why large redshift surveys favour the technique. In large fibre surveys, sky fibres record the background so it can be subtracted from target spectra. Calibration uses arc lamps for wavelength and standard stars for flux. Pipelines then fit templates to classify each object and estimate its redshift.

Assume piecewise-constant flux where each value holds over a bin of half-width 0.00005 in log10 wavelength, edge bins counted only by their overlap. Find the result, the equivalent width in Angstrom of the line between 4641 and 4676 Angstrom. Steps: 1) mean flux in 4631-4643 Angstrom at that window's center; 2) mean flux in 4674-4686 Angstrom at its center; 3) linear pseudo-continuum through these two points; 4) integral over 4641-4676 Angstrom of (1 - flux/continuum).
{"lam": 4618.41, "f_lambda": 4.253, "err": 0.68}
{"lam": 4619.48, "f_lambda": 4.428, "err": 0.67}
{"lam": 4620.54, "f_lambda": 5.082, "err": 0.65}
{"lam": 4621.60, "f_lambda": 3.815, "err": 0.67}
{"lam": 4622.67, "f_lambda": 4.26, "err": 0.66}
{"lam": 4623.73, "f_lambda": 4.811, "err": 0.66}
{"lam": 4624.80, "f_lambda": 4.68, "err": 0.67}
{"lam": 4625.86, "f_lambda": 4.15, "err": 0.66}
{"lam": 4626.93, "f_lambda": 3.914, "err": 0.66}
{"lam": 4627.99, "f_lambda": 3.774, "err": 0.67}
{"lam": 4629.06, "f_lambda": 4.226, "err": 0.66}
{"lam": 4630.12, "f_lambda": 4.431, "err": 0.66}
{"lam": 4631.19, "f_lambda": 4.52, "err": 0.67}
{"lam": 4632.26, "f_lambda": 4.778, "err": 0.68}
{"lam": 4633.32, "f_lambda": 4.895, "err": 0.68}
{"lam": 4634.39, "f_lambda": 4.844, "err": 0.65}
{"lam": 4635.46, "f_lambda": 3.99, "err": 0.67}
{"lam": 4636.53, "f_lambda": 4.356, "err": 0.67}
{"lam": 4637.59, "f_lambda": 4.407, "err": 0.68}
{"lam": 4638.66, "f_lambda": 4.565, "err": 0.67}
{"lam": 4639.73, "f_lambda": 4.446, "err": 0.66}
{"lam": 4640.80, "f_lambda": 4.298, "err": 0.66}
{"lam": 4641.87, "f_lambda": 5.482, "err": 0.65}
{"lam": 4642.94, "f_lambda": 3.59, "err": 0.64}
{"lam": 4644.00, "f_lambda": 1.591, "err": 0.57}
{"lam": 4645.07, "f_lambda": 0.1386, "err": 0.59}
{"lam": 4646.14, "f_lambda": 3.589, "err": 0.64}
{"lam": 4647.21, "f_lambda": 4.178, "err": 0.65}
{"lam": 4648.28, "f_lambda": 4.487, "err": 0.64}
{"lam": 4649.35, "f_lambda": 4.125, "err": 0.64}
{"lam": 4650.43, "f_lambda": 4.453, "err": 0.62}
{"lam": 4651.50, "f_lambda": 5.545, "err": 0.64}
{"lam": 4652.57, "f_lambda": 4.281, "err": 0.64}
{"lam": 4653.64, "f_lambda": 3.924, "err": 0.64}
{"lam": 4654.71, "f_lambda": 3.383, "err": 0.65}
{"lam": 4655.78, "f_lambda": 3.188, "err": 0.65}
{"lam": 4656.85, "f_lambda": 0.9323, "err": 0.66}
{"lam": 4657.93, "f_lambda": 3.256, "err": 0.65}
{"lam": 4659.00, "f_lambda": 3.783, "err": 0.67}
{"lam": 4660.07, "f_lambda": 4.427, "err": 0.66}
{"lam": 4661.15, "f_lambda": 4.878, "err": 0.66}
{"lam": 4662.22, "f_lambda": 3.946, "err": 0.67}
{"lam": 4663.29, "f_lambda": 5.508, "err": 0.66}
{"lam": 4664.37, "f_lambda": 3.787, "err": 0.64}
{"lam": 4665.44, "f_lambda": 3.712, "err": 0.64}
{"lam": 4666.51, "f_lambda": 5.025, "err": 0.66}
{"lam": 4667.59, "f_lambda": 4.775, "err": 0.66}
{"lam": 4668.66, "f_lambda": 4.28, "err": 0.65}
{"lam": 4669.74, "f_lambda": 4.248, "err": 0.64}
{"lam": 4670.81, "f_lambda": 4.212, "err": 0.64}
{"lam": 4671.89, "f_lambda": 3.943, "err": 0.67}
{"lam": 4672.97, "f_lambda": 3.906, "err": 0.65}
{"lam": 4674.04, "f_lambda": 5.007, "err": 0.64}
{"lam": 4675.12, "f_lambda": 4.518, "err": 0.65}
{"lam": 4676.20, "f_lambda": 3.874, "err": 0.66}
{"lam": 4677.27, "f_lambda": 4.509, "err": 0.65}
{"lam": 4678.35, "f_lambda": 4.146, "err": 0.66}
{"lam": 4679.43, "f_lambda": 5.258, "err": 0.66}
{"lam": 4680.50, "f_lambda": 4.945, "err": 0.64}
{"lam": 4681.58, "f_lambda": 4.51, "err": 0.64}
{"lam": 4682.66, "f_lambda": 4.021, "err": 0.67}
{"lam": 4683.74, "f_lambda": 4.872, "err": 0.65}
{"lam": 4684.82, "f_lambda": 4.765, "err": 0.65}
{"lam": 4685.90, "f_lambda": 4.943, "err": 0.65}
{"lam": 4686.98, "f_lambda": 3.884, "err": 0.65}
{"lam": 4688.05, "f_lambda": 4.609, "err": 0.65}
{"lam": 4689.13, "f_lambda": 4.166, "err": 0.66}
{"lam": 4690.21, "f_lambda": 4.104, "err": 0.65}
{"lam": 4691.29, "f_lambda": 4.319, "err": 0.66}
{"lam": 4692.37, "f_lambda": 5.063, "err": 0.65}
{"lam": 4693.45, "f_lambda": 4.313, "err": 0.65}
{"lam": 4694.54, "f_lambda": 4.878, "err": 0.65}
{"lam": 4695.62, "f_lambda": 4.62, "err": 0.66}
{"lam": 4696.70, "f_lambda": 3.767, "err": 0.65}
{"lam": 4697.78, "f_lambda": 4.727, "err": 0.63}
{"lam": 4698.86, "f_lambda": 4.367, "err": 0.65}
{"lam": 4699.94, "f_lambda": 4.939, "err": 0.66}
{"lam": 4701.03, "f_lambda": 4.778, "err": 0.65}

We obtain 4.8 Angstrom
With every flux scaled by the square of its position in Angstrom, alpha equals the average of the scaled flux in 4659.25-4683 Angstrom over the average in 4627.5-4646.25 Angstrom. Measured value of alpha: 1.12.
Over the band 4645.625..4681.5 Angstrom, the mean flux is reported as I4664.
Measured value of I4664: 4.19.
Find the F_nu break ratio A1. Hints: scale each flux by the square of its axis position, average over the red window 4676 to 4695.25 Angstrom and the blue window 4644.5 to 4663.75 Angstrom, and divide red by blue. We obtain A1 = 1.22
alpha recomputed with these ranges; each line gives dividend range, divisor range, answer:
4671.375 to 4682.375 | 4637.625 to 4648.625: 1.24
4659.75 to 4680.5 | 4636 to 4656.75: 1.17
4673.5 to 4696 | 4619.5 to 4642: 1.05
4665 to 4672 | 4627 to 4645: 1.06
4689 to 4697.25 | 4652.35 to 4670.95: 1.13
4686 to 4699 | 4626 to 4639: 1.04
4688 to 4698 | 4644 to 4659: 1.31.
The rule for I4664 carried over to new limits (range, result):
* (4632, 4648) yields 3.94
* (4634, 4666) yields 3.9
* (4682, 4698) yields 4.46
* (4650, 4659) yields 3.62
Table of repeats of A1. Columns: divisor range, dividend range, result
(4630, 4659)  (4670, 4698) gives 1.16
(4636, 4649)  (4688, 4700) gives 1.21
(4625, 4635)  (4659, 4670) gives 1.02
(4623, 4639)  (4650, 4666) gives 0.90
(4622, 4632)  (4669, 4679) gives 1.01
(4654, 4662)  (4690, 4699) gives 1.32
